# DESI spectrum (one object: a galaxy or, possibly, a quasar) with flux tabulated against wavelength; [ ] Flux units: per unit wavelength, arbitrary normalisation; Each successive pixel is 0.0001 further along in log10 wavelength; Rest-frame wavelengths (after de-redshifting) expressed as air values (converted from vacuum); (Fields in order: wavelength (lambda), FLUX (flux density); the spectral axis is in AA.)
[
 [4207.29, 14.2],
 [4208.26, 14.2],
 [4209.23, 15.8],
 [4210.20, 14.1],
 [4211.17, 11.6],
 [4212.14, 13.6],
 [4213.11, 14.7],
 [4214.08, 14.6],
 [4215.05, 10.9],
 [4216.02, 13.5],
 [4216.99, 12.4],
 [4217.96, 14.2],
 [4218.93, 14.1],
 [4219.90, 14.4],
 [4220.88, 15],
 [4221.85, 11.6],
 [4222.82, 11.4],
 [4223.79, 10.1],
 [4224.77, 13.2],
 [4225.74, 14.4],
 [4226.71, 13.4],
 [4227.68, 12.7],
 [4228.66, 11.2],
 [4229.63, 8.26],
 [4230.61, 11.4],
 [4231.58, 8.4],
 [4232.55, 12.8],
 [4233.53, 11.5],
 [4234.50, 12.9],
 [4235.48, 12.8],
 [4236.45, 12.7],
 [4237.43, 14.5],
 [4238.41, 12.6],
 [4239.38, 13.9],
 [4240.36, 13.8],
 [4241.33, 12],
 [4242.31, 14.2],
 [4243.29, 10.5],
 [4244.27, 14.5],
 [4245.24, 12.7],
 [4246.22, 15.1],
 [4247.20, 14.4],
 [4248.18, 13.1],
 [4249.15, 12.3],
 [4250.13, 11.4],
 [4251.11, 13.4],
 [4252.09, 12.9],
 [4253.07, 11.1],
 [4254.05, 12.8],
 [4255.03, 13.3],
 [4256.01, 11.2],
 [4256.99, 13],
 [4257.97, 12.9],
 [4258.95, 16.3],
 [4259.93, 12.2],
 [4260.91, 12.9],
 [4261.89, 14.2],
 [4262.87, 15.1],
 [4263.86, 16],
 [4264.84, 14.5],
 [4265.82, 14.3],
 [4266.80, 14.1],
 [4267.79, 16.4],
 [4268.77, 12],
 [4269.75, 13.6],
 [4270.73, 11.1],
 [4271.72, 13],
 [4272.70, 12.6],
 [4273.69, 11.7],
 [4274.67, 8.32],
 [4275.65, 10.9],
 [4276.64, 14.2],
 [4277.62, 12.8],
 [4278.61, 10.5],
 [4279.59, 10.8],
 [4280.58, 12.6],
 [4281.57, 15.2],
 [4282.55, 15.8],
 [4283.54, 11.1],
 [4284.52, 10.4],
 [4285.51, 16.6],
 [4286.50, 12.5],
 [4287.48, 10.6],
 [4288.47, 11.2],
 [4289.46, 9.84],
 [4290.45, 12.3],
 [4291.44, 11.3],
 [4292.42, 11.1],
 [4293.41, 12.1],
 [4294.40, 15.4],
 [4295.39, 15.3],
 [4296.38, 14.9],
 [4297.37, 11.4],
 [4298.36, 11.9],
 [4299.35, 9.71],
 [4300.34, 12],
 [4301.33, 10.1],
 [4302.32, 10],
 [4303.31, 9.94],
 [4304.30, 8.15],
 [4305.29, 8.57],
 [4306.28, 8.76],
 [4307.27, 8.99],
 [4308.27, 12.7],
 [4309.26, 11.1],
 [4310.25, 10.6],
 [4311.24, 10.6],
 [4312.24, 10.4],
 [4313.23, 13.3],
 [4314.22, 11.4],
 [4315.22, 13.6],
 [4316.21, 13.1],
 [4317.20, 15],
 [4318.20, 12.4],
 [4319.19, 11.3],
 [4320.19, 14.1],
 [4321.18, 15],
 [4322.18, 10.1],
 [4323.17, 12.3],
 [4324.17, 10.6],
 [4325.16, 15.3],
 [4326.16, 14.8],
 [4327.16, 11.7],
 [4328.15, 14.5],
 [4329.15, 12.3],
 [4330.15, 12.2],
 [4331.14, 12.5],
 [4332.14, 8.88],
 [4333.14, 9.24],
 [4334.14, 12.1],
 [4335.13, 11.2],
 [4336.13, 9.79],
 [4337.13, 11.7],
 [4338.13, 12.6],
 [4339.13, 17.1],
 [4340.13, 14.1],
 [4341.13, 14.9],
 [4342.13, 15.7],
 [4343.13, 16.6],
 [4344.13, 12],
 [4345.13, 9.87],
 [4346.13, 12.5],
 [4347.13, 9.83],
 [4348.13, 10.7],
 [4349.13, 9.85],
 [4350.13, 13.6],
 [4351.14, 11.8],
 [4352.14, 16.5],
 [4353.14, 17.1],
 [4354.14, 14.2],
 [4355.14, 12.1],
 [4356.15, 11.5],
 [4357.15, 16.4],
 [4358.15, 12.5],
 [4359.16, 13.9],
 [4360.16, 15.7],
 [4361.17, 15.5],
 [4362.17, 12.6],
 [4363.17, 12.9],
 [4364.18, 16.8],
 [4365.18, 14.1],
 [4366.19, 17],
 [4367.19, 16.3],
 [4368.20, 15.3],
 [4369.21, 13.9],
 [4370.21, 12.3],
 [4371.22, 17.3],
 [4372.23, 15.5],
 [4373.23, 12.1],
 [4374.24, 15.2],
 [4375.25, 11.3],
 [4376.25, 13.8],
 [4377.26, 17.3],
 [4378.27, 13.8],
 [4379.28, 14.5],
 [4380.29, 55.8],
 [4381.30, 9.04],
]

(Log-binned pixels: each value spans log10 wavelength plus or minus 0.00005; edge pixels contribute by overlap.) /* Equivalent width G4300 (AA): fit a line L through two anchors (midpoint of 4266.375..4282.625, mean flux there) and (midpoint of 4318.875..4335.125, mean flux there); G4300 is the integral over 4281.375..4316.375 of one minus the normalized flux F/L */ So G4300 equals 2.2 AA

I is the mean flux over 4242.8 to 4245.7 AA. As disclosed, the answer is 12.6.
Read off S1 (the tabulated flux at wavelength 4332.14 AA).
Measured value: 8.88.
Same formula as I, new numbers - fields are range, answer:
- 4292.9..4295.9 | 14.2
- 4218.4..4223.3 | 13.3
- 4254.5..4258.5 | 12.6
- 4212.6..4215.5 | 13.4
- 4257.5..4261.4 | 13.6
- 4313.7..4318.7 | 13.1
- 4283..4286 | 12.7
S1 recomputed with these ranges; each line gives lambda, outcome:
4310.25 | 10.6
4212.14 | 13.6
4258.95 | 16.3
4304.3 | 8.15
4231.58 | 8.4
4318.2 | 12.4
